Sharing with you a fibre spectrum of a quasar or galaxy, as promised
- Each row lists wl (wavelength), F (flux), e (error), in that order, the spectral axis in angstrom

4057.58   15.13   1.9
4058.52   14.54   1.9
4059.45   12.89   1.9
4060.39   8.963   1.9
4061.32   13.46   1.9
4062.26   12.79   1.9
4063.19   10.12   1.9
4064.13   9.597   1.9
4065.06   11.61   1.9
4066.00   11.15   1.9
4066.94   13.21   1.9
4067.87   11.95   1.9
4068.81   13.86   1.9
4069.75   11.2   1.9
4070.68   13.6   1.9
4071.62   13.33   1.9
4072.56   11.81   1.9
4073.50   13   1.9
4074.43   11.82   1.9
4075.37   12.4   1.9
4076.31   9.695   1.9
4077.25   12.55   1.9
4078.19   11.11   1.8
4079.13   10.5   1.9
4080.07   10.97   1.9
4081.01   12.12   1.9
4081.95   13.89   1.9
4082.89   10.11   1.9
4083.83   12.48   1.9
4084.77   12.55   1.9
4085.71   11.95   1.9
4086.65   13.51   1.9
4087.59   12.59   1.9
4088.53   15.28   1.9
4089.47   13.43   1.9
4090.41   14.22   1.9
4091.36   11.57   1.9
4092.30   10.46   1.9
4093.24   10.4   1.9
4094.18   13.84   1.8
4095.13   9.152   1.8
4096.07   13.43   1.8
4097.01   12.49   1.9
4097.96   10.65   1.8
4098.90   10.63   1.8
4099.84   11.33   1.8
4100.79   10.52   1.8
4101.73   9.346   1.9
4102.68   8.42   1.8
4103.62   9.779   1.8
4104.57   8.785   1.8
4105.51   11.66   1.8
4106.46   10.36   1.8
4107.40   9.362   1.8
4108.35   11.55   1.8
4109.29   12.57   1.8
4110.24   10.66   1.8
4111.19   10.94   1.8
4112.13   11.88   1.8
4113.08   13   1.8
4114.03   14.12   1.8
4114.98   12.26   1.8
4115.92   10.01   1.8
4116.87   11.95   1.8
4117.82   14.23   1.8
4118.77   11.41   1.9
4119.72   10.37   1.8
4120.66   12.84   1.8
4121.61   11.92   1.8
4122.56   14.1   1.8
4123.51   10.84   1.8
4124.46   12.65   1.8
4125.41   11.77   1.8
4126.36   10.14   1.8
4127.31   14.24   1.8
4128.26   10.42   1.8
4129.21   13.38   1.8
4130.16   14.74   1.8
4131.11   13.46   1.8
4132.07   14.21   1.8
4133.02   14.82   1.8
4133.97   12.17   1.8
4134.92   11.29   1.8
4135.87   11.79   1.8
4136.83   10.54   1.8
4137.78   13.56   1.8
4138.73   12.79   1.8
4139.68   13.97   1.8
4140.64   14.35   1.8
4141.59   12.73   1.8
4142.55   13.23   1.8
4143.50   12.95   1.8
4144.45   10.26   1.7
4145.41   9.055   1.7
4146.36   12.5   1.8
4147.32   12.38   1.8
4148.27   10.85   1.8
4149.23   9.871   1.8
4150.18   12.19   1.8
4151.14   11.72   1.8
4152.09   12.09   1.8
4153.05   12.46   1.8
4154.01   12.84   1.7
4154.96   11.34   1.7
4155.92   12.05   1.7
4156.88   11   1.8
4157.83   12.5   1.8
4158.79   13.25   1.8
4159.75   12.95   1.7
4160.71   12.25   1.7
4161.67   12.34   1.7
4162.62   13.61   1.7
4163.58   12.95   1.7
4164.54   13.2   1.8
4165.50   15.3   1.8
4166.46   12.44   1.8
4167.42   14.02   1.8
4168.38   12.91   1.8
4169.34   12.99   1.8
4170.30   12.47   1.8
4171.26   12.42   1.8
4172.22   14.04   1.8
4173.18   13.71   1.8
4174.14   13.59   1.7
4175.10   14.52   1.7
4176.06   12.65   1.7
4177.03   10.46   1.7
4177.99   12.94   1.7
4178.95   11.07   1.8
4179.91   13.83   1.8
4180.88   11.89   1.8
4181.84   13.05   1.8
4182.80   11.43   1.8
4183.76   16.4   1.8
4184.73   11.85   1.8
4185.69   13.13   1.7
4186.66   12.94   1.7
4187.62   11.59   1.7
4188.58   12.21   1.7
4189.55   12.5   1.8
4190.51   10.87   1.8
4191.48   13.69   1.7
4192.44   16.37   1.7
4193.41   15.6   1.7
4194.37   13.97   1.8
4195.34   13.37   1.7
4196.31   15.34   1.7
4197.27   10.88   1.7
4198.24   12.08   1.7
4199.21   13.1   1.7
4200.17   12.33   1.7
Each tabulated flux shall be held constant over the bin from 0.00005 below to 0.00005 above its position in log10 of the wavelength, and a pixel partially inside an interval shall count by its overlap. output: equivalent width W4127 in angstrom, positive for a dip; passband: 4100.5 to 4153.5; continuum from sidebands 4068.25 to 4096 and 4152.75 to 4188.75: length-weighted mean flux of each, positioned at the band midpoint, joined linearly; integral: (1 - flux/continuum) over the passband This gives 2.6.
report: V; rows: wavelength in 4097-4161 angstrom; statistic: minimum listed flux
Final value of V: 8.42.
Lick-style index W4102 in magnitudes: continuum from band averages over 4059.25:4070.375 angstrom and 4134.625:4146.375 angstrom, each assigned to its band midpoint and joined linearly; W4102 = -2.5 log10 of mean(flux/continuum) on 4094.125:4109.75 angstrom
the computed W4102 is 0.12 mag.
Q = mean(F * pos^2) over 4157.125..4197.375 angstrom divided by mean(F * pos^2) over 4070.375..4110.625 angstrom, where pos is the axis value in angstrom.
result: 1.18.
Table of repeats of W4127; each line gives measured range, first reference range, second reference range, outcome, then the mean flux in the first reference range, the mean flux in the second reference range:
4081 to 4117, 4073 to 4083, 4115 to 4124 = 0.71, 11.7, 12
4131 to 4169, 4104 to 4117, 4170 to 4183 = -0.98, 11.3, 12.8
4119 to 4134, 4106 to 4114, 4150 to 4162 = -1.14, 11.5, 12.2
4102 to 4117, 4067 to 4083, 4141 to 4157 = 1.12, 12.1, 11.8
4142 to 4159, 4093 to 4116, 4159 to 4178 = 1.01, 11.1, 13.1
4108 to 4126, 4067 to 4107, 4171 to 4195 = 0.17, 11.7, 13.1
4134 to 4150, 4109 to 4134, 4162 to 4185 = 0.83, 12.4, 13.1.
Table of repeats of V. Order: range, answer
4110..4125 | 10.01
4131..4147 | 9.055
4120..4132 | 10.14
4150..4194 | 10.46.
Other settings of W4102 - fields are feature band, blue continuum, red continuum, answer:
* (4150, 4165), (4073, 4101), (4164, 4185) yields 0.04 mag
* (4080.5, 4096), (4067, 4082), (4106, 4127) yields -0.03 mag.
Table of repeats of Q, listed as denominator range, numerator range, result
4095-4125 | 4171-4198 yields 1.19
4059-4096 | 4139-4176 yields 1.09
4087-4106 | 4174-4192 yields 1.16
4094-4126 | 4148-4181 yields 1.13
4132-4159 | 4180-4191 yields 1.05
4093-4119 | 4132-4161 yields 1.11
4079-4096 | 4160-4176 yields 1.13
